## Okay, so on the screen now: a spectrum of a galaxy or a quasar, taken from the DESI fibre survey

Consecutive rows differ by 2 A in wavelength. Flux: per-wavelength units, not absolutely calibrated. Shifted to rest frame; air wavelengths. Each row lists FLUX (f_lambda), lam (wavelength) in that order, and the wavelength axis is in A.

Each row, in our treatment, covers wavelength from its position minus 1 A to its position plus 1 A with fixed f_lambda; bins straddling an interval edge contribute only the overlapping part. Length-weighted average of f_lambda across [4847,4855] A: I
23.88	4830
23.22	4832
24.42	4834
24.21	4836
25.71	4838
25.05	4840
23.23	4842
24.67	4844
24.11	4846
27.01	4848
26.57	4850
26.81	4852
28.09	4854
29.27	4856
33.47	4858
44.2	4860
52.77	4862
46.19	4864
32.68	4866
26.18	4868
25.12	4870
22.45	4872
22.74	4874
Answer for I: 27.1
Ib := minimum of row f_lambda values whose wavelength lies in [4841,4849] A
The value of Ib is 23.23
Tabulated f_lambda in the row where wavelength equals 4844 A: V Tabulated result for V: 24.67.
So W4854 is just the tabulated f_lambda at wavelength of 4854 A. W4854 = 28.09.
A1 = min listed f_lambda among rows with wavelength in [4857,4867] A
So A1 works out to 32.68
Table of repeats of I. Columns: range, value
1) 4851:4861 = 32.4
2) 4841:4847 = 24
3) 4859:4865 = 47.7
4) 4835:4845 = 24.6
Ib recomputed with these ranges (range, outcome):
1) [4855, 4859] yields 29.27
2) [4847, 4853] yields 26.57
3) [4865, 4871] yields 25.12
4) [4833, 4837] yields 24.21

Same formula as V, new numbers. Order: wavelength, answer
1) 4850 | 26.57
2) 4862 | 52.77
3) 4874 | 22.74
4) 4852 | 26.81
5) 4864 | 46.19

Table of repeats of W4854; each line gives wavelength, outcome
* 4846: 24.11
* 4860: 44.2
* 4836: 24.21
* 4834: 24.42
